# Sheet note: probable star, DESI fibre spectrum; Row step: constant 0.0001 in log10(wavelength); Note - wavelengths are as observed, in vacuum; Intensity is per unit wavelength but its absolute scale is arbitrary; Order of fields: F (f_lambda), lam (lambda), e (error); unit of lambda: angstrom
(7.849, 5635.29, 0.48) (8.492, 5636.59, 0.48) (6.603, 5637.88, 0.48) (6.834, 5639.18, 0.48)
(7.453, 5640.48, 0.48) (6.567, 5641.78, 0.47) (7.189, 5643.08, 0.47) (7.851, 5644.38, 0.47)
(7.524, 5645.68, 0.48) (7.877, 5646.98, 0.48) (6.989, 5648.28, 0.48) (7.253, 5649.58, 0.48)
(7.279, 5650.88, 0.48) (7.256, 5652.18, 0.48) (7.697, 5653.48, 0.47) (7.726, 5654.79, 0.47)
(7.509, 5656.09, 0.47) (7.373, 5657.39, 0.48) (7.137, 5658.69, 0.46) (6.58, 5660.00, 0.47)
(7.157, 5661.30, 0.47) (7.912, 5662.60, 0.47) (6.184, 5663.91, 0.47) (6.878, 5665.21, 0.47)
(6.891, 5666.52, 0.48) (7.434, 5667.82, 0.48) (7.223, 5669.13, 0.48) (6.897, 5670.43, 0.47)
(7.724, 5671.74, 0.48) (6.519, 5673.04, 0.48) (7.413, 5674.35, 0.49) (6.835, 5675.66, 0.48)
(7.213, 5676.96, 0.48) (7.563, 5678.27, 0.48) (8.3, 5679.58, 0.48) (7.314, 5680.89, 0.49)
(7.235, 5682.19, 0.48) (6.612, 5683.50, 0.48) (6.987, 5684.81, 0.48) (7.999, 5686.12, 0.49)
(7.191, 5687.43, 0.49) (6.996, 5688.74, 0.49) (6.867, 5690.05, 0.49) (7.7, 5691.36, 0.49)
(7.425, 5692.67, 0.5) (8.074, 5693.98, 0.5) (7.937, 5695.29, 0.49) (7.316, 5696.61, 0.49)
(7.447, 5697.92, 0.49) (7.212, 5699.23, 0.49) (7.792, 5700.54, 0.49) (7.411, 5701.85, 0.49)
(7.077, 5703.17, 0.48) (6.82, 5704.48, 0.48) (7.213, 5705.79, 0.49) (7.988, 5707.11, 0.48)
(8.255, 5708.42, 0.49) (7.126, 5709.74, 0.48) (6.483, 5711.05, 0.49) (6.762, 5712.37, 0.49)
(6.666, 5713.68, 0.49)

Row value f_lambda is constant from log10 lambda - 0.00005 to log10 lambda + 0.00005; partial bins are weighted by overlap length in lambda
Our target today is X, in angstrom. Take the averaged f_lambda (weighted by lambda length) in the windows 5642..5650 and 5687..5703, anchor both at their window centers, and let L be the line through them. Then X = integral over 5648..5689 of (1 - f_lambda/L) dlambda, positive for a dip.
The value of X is 1.0 angstrom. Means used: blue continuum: 7.41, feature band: 7.23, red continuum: 7.44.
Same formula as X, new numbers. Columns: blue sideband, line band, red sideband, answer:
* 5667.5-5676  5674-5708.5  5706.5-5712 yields -0.5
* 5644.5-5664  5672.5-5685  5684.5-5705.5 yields 0.3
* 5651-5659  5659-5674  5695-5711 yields 0.8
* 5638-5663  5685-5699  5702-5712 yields -0.4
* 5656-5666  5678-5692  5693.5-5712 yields -0.1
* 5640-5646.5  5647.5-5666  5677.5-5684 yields 0.4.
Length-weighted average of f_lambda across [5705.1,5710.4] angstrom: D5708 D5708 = 7.64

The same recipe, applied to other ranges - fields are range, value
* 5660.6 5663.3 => 7.5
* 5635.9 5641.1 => 7.35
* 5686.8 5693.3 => 7.24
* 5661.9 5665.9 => 6.99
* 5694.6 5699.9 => 7.48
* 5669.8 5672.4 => 7.32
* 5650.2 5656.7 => 7.49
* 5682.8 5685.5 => 6.81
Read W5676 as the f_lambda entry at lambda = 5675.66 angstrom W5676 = 6.835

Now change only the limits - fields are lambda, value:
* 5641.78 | 6.567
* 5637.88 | 6.603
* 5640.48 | 7.453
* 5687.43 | 7.191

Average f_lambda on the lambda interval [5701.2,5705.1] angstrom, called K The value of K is 7.1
